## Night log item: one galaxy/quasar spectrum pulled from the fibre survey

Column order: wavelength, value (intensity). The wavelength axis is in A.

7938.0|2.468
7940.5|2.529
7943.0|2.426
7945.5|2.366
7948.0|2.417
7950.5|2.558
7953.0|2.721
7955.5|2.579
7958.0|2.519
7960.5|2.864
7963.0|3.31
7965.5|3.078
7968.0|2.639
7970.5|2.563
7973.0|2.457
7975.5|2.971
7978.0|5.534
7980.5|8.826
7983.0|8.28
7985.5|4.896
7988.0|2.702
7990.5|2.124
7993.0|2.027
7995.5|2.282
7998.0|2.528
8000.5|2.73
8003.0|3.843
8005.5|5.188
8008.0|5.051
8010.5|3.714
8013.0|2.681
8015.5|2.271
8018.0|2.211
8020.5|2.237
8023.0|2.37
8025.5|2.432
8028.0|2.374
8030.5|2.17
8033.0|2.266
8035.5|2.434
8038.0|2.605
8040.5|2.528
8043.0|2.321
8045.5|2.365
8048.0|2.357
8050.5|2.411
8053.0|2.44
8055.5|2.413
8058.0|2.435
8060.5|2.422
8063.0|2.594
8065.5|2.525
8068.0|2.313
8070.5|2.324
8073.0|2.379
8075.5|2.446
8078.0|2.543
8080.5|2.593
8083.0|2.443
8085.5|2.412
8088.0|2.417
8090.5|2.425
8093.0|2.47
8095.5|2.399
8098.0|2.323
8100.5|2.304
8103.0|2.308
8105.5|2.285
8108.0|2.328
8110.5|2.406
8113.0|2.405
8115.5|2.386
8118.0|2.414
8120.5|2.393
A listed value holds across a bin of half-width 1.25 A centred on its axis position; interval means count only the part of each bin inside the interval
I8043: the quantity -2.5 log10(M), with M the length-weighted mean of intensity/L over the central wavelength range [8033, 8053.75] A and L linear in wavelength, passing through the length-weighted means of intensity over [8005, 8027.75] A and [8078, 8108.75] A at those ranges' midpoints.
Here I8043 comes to 0.16 mag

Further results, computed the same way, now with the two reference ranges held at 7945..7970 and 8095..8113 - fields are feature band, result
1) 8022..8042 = 0.055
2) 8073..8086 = -0.036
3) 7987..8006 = -0.093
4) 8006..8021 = -0.229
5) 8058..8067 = -0.023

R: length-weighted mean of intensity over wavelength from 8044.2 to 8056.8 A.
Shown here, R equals 2.4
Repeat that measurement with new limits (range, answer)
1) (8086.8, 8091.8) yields 2.42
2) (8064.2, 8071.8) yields 2.39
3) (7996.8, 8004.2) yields 3.03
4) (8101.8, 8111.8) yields 2.33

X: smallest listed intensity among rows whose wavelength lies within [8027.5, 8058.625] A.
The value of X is 2.17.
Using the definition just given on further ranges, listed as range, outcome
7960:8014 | 2.027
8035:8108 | 2.285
